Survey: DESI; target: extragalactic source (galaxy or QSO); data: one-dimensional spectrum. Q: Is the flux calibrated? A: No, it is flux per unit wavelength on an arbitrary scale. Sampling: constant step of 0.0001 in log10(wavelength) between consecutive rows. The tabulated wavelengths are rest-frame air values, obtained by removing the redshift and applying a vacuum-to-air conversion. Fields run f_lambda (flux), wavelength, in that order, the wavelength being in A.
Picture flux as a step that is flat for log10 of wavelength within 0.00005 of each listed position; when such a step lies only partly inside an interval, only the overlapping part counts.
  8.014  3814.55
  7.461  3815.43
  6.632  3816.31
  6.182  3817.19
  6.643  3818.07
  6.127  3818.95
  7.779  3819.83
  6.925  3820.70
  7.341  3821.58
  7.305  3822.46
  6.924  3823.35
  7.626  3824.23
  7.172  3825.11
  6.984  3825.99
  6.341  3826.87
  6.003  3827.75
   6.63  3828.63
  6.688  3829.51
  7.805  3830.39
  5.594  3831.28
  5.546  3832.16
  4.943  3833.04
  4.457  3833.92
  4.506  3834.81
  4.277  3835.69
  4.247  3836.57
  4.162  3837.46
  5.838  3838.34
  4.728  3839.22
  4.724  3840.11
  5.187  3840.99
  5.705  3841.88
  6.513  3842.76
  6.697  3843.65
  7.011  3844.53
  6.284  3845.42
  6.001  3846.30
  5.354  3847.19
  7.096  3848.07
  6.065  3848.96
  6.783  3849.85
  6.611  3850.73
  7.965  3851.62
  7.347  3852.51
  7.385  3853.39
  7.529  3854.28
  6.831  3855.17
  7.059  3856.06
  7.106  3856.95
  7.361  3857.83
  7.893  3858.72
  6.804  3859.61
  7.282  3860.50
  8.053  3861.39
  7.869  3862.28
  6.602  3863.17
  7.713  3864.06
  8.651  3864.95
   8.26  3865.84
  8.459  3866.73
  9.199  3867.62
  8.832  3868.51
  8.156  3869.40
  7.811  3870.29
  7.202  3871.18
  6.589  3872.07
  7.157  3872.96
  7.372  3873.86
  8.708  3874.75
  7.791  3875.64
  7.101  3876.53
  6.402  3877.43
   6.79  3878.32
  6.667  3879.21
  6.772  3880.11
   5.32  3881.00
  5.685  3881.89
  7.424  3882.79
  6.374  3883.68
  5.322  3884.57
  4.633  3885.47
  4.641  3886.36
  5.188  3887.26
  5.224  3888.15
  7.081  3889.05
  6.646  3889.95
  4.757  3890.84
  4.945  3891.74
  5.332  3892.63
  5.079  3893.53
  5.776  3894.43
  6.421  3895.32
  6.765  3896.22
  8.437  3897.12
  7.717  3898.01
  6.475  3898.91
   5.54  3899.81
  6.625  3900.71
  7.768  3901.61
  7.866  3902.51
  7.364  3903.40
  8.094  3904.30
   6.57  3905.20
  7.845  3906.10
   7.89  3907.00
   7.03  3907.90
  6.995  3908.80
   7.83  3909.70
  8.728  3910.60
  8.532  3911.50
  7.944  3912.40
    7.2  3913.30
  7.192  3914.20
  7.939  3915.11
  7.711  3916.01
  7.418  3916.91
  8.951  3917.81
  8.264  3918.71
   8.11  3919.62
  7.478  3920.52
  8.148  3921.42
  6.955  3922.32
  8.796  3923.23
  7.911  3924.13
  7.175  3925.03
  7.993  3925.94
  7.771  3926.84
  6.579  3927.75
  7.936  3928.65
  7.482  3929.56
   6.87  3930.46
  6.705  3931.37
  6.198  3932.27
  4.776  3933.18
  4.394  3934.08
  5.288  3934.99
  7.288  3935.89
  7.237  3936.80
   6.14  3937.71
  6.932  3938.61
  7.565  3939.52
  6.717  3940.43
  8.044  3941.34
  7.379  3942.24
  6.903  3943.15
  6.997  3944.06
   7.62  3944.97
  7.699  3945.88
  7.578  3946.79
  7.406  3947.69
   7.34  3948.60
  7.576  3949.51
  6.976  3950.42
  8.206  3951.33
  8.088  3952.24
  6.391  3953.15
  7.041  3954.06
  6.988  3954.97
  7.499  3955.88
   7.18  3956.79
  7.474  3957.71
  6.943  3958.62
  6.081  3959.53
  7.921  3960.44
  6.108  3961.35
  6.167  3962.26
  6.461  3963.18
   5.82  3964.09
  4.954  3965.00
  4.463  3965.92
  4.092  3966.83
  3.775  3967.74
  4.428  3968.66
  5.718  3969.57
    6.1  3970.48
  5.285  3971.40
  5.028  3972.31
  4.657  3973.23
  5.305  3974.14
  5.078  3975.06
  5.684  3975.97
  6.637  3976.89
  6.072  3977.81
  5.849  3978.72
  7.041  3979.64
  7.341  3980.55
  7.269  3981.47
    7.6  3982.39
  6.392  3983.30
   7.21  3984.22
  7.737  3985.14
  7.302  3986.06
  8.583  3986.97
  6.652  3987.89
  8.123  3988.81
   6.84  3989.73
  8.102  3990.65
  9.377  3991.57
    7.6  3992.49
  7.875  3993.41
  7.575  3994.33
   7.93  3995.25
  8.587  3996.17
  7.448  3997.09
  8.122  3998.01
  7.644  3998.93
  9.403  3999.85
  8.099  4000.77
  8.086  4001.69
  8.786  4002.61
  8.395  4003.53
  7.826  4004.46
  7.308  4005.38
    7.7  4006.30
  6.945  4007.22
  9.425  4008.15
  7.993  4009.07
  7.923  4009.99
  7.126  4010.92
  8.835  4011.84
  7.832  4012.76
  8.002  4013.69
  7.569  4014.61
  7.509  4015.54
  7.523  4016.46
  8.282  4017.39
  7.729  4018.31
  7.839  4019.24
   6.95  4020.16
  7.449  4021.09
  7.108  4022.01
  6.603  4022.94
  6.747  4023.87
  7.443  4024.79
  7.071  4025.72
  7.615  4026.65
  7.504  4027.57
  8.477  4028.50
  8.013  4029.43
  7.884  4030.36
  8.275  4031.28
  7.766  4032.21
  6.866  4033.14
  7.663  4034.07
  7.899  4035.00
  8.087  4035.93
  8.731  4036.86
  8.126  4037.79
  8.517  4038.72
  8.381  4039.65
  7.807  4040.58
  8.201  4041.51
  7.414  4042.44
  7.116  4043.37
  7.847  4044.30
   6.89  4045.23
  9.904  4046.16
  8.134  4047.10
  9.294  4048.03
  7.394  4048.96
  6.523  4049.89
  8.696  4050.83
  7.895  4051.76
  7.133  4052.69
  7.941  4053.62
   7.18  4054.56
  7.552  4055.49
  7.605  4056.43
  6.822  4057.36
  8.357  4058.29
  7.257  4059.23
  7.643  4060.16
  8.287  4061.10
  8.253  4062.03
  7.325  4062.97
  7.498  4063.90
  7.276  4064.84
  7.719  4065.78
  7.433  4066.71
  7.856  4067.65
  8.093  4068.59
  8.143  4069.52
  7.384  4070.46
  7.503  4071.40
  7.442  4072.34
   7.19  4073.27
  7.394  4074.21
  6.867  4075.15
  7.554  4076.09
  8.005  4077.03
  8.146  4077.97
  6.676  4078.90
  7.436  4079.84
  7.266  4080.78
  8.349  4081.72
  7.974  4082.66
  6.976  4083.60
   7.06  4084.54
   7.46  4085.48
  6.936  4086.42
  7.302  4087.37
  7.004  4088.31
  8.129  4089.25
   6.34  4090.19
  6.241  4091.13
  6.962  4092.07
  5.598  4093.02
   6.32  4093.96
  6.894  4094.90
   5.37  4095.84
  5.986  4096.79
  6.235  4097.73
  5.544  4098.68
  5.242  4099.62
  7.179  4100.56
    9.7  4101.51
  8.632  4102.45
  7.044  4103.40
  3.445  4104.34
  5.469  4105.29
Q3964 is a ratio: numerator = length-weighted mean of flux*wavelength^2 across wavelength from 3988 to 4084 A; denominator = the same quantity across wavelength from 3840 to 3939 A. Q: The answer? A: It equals 1.2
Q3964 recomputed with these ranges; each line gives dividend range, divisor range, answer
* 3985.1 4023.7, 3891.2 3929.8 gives 1.12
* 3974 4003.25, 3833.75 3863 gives 1.26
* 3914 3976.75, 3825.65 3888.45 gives 1.07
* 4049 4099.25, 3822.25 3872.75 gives 1.22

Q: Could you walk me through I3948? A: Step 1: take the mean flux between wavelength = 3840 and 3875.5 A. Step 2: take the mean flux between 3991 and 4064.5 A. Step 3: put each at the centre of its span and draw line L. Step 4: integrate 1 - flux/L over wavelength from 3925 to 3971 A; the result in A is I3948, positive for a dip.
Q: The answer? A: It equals 5.3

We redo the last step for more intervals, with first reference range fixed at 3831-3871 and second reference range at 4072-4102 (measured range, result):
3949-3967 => 0.4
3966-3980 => 3.1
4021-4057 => -4.2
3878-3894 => 2.2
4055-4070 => -1.5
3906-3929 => -3.5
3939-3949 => -0.9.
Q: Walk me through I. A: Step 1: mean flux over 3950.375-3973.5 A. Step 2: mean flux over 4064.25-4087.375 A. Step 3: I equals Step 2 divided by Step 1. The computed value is 1.22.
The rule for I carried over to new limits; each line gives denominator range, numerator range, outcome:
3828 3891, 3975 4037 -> 1.16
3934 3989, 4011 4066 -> 1.17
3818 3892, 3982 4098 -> 1.15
